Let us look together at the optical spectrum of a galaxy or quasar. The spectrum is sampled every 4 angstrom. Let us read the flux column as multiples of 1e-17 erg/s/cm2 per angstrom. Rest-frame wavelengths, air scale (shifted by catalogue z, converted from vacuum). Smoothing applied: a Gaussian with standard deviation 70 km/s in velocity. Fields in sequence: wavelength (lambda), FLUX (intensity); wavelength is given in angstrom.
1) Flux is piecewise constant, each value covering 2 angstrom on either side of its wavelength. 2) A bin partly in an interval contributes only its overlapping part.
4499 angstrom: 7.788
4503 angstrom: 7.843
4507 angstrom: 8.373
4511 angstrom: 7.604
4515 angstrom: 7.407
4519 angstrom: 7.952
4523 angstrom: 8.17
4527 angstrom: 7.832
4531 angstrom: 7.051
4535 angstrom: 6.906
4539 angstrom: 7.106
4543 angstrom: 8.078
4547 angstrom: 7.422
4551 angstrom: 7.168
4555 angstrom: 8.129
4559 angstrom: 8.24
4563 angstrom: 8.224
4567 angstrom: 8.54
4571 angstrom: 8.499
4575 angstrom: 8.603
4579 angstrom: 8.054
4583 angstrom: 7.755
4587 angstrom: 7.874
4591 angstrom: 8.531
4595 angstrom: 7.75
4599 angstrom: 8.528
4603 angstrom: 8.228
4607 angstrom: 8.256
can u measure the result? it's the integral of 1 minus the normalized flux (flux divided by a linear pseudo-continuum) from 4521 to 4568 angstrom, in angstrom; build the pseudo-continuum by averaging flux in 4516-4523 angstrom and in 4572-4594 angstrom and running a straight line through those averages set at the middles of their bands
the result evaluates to 1.78 angstrom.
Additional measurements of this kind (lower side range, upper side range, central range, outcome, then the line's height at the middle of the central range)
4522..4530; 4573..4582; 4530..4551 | 1.8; 7.97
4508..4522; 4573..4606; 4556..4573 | -0.7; 8.03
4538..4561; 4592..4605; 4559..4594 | -1.2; 7.98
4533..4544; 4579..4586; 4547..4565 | -0.9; 7.52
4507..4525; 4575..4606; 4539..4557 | 0.8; 7.97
